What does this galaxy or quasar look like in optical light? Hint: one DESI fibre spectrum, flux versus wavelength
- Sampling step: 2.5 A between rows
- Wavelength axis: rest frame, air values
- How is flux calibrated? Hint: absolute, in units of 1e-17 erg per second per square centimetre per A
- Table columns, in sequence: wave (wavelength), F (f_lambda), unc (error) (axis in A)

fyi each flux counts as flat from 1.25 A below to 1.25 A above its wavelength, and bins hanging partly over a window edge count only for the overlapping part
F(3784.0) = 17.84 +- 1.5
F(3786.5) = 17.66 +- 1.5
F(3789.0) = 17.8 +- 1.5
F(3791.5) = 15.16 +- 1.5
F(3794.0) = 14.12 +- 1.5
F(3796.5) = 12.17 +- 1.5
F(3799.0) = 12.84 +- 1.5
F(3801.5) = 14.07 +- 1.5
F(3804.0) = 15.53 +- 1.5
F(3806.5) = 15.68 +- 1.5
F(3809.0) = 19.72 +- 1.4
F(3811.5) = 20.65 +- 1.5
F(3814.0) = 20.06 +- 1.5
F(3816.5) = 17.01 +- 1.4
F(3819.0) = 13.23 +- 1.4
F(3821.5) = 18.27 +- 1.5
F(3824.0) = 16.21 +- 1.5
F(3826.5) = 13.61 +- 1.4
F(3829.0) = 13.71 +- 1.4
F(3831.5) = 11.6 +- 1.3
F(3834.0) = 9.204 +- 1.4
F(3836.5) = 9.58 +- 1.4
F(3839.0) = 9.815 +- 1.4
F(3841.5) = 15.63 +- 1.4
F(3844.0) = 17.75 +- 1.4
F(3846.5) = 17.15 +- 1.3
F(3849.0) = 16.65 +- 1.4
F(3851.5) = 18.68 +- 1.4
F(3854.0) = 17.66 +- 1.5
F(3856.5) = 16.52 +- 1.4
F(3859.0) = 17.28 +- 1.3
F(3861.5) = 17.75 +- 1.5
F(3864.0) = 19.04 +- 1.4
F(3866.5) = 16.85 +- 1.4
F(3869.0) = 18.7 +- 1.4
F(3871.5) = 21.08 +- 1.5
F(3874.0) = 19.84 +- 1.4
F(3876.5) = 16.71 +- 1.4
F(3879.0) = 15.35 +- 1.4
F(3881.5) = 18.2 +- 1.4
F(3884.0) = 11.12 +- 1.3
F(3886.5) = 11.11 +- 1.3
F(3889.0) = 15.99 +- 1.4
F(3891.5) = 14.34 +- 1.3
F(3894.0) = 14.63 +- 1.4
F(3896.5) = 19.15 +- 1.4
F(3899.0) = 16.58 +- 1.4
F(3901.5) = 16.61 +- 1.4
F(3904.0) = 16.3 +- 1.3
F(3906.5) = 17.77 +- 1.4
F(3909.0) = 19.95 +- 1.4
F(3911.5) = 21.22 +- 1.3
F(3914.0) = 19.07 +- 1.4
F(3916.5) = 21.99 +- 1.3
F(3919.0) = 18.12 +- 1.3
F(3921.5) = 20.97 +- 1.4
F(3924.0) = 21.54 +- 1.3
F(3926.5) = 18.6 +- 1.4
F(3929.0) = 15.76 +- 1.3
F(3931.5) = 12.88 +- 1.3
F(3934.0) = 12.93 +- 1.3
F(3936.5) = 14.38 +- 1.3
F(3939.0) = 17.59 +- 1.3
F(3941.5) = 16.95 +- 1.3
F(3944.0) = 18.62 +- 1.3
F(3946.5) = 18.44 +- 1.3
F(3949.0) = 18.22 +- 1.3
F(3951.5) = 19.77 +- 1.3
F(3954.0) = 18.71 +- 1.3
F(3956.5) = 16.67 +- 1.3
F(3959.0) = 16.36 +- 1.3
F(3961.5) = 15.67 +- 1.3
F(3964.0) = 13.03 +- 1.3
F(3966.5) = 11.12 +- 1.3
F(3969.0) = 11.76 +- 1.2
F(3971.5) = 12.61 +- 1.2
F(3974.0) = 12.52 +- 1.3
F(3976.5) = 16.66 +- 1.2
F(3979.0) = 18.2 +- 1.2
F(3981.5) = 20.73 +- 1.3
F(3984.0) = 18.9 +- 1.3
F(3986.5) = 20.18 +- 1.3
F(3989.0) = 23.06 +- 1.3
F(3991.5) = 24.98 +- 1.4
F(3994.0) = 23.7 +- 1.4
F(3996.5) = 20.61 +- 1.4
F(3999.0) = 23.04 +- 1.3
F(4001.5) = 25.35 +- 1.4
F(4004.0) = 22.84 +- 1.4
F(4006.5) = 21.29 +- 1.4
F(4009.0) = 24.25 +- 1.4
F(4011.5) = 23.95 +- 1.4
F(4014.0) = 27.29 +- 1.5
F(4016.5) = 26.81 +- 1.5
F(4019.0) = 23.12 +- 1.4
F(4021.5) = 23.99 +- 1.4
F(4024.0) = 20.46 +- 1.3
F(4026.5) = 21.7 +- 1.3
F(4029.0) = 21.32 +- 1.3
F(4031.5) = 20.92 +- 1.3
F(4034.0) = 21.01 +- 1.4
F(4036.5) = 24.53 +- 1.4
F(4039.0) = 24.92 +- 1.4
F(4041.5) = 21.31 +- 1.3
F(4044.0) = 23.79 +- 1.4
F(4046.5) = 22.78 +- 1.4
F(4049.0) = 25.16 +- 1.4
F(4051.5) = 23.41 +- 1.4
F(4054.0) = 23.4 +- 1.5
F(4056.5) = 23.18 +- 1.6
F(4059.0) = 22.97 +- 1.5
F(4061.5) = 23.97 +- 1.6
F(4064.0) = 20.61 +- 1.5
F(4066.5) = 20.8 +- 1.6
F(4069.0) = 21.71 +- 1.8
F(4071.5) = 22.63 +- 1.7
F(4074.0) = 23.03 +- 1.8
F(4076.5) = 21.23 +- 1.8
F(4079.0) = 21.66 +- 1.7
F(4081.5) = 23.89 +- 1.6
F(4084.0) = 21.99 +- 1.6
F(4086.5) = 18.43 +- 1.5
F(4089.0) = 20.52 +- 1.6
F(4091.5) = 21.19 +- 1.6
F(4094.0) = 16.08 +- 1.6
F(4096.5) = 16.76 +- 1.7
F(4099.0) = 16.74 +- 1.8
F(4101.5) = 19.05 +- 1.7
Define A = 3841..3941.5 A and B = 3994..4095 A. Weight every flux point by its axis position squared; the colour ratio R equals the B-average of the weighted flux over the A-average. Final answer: 1.41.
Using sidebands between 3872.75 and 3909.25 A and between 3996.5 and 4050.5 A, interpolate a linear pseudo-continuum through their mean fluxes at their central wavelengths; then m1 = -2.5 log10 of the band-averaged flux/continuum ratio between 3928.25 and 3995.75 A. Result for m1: 0.17 mag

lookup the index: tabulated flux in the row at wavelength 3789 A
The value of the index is 17.8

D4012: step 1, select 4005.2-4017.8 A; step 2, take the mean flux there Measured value 24.7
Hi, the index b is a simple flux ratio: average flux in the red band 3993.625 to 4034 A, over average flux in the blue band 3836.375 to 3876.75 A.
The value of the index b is 1.4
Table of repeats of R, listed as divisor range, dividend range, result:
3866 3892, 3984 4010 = 1.48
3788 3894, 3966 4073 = 1.50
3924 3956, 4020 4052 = 1.39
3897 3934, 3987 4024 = 1.36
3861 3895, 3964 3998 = 1.15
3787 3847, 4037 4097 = 1.66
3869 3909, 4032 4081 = 1.50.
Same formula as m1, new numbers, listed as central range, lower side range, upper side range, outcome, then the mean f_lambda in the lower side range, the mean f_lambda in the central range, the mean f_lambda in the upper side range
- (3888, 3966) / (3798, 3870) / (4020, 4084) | 0.083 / 15.9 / 17.3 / 22.6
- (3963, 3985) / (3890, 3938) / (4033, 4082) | 0.297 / 17.5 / 15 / 22.8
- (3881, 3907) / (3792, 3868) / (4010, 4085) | 0.150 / 15.6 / 15.5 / 22.9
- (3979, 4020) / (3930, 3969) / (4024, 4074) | -0.189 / 15.9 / 23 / 22.6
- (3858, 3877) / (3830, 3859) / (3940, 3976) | -0.234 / 14.7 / 18.5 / 15.8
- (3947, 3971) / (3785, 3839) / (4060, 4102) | 0.153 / 15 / 15.7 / 20.6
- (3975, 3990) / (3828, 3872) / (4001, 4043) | 0.109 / 15.7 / 19.4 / 23.2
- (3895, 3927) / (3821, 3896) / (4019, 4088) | -0.092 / 15.7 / 19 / 22.4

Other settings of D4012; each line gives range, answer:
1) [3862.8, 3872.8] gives 18.9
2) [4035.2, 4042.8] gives 23.6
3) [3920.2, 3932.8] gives 17.9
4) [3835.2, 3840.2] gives 9.69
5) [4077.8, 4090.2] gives 21.3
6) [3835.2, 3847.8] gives 14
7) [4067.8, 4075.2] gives 22.5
